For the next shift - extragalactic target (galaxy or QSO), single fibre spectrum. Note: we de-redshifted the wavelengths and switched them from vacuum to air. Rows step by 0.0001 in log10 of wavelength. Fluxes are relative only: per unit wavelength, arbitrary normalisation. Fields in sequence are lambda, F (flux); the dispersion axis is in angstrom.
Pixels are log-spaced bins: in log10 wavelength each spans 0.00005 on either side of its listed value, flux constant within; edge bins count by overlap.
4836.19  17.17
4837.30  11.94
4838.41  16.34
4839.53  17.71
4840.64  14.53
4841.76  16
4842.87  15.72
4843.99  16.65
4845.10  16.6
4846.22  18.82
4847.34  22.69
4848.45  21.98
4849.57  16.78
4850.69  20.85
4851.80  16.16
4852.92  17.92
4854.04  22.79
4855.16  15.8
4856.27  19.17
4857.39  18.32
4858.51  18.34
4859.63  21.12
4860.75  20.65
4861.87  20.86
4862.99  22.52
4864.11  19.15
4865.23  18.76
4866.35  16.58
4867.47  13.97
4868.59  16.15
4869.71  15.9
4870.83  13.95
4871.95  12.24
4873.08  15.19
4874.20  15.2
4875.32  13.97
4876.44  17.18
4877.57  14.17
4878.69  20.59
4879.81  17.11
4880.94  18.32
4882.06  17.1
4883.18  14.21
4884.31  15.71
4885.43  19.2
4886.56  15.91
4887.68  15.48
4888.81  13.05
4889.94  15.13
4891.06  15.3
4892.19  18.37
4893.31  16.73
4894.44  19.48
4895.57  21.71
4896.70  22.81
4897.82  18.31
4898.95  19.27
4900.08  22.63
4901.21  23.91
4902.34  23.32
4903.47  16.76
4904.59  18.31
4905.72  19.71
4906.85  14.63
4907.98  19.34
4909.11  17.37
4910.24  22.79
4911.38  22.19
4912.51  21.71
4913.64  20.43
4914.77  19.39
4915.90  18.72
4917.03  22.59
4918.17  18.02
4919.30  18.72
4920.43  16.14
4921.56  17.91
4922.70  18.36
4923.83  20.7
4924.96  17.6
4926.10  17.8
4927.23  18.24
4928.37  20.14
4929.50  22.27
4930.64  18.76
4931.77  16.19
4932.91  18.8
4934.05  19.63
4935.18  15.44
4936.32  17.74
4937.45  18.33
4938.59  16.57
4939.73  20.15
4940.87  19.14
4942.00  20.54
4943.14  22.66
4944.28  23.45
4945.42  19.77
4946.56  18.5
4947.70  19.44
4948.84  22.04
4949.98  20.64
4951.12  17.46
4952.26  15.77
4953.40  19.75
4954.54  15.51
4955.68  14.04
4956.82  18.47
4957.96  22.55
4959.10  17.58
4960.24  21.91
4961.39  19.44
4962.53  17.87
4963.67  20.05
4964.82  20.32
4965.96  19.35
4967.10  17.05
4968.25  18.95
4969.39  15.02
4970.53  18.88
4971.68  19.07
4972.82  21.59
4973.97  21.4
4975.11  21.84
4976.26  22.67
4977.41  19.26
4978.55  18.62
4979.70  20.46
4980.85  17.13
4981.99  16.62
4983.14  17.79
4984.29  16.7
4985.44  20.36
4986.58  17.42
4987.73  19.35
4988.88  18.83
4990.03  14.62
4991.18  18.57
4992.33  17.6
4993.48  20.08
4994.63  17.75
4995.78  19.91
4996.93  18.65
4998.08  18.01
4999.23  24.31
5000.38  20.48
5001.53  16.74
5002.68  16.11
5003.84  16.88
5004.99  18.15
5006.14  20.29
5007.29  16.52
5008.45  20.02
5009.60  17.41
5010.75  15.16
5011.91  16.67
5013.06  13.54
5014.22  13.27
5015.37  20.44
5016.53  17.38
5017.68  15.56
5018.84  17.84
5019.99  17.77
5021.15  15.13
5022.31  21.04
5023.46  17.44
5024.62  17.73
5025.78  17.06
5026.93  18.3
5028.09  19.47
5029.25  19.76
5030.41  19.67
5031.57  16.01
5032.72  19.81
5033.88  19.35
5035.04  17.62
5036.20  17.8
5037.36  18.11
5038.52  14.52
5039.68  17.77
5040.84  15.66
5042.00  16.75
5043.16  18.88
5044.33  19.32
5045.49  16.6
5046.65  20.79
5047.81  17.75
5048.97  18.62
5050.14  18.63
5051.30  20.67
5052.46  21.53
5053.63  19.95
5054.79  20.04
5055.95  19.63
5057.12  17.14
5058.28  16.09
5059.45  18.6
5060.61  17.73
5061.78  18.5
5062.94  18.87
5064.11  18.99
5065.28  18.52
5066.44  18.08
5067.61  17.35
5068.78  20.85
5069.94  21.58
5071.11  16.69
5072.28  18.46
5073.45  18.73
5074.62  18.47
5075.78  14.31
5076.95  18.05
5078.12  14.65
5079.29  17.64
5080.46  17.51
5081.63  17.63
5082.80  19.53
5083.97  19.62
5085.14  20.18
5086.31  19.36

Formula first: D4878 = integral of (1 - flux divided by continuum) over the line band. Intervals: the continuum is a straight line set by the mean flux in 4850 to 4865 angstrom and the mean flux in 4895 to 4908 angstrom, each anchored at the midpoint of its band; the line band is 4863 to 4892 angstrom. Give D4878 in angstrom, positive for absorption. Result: 5.3 angstrom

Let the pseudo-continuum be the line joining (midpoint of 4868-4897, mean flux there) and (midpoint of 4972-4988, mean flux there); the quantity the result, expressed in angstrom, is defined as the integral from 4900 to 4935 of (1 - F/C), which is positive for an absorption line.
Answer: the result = -3.7 angstrom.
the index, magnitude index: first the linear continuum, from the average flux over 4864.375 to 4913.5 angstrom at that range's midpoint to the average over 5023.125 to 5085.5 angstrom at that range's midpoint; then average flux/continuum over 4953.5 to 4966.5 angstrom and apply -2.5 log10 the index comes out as -0.05 mag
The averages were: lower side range 17.7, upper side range 18.3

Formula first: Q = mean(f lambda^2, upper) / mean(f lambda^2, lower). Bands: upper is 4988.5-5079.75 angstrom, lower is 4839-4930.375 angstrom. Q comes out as 1.05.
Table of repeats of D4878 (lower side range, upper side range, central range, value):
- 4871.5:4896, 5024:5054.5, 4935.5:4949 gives -2.0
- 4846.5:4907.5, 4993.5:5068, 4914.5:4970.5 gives -2.6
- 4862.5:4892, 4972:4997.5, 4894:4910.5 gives -3.0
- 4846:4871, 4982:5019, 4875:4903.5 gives 0.9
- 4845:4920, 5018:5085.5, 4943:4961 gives -0.9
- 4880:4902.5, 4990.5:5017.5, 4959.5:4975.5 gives -1.3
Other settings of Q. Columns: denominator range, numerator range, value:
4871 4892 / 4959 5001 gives 1.25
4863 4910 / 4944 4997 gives 1.12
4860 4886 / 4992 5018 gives 1.11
